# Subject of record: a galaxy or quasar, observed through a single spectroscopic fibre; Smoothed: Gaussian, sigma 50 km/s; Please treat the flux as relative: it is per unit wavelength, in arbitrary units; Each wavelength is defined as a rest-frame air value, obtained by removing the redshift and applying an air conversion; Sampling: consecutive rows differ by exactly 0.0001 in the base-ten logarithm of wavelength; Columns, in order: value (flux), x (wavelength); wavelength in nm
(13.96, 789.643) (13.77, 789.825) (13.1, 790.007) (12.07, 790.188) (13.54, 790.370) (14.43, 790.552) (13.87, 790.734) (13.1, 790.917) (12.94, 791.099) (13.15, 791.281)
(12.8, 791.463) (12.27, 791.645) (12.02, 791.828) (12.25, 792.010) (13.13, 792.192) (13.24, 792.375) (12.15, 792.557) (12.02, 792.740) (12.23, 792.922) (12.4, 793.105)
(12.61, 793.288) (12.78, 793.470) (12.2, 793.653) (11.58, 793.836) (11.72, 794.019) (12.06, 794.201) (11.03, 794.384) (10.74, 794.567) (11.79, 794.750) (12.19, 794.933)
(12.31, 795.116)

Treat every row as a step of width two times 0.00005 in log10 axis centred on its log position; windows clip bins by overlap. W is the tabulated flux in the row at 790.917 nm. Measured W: 13.1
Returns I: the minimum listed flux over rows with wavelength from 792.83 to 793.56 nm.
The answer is 12.23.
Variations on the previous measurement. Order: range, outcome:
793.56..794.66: 10.74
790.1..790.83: 12.07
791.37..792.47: 12.02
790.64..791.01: 13.1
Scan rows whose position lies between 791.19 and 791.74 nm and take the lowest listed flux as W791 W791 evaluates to 12.27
